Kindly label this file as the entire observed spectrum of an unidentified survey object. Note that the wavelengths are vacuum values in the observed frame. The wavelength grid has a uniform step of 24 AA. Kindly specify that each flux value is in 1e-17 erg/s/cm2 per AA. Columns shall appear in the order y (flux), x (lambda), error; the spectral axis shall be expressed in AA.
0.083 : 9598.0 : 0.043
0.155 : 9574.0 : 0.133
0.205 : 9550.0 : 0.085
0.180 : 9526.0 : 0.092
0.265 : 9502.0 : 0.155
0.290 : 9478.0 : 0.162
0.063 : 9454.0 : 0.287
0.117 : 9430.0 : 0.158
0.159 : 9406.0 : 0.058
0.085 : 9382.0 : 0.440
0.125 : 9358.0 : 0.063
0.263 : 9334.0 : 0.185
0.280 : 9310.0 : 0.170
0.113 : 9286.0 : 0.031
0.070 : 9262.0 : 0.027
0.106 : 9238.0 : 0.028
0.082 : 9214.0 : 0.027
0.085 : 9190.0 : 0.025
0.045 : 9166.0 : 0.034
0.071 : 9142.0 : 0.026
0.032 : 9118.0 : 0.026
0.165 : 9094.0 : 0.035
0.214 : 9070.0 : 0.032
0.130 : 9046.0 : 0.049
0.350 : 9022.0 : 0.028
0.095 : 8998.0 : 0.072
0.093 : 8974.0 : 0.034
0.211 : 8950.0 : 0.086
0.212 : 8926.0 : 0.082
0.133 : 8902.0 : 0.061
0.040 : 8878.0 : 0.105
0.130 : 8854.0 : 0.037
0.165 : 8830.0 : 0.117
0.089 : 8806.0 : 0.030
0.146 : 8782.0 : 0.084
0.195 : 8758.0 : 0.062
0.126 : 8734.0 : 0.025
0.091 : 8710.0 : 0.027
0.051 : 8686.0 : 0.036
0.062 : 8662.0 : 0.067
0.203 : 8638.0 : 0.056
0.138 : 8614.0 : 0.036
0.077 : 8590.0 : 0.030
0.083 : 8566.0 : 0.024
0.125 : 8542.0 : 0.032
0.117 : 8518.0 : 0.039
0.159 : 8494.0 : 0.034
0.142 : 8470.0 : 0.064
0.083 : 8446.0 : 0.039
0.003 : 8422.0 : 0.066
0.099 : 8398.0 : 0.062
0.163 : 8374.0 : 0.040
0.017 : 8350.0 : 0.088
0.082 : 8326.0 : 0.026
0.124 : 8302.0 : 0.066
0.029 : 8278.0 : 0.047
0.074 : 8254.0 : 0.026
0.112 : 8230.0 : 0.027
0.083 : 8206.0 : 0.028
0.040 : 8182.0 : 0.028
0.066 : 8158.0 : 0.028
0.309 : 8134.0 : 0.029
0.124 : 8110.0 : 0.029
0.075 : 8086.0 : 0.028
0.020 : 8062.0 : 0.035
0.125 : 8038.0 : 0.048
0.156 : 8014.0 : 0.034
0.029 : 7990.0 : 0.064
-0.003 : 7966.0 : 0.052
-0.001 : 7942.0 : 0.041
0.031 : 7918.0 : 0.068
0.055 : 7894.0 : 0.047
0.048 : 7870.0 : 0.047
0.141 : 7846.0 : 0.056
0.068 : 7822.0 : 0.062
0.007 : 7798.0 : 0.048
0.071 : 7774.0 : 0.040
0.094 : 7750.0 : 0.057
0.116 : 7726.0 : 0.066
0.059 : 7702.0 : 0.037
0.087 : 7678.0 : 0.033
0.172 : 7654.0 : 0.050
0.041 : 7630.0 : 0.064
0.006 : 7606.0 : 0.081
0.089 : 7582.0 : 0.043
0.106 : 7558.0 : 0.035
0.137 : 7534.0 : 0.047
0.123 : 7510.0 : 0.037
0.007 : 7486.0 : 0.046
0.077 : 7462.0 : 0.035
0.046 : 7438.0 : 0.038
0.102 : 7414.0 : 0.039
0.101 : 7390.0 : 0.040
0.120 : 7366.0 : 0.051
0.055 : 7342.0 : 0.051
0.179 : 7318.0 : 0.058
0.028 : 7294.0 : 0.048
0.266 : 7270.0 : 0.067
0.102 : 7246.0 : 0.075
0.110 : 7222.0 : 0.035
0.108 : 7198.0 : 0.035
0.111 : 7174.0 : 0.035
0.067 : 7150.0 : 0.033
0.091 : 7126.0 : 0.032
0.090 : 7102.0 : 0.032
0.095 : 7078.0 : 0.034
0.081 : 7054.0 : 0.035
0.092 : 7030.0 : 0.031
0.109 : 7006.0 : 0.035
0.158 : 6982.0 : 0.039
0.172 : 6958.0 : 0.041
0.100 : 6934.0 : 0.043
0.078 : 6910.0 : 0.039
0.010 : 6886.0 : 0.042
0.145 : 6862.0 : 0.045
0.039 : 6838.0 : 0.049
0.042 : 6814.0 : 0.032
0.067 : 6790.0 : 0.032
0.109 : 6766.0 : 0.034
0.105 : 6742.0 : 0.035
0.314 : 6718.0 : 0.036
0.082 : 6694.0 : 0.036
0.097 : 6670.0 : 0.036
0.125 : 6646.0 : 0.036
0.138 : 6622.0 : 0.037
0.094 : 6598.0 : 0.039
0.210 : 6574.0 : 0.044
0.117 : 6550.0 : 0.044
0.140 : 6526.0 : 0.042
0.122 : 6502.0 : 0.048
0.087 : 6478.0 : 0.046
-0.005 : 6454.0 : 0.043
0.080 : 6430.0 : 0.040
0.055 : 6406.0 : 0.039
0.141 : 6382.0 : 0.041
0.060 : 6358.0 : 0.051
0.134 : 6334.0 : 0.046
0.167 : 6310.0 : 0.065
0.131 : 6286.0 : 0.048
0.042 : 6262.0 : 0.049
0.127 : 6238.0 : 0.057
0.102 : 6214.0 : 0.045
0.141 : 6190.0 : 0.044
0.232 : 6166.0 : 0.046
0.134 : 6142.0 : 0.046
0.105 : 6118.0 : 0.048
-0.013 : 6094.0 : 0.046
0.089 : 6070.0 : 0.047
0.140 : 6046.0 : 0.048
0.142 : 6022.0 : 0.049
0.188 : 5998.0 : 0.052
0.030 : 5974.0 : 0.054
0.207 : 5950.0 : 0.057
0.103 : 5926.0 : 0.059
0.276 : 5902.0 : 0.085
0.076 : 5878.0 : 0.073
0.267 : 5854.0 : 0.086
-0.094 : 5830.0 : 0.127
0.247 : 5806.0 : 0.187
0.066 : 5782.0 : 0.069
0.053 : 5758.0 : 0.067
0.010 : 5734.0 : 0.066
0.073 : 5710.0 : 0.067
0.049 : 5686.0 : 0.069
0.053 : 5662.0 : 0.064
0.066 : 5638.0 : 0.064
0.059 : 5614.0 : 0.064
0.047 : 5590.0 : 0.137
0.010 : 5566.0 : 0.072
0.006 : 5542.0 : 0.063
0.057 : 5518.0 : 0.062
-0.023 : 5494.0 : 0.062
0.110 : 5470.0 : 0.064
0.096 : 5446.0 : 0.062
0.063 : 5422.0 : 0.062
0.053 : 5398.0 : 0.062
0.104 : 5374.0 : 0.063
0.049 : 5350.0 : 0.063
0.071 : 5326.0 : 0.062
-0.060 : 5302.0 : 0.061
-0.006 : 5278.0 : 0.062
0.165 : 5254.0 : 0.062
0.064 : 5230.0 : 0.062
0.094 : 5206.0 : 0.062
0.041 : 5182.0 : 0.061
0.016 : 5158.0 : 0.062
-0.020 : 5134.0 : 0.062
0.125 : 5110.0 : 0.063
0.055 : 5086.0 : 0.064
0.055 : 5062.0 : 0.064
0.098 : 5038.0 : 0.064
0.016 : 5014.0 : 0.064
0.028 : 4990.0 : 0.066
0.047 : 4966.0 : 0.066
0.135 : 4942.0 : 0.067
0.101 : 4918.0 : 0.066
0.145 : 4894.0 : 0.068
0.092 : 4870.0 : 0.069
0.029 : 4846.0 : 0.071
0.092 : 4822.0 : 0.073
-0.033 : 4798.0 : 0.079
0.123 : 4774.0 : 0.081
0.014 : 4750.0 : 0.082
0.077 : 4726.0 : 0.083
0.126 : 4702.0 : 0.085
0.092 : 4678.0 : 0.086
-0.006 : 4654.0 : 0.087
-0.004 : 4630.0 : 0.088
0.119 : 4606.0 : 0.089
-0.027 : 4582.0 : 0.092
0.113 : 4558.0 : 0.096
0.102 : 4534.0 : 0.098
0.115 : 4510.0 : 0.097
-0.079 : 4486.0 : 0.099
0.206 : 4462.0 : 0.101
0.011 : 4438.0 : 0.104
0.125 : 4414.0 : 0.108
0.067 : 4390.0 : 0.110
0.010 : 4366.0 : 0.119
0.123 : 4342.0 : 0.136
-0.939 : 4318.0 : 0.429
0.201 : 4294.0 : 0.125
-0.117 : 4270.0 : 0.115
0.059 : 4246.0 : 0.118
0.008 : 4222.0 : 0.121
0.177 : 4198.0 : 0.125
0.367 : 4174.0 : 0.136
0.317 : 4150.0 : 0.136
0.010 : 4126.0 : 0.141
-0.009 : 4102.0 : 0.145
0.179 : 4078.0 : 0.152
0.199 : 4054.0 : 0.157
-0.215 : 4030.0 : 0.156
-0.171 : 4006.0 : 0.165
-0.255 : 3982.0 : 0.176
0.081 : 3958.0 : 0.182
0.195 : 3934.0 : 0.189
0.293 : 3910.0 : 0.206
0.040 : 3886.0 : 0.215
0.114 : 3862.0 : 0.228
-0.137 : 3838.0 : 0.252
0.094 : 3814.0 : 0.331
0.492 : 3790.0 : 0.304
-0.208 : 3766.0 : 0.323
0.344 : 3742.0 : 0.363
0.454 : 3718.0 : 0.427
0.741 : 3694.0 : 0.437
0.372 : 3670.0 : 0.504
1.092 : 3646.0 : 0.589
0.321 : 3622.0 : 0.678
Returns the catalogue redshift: 0.80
